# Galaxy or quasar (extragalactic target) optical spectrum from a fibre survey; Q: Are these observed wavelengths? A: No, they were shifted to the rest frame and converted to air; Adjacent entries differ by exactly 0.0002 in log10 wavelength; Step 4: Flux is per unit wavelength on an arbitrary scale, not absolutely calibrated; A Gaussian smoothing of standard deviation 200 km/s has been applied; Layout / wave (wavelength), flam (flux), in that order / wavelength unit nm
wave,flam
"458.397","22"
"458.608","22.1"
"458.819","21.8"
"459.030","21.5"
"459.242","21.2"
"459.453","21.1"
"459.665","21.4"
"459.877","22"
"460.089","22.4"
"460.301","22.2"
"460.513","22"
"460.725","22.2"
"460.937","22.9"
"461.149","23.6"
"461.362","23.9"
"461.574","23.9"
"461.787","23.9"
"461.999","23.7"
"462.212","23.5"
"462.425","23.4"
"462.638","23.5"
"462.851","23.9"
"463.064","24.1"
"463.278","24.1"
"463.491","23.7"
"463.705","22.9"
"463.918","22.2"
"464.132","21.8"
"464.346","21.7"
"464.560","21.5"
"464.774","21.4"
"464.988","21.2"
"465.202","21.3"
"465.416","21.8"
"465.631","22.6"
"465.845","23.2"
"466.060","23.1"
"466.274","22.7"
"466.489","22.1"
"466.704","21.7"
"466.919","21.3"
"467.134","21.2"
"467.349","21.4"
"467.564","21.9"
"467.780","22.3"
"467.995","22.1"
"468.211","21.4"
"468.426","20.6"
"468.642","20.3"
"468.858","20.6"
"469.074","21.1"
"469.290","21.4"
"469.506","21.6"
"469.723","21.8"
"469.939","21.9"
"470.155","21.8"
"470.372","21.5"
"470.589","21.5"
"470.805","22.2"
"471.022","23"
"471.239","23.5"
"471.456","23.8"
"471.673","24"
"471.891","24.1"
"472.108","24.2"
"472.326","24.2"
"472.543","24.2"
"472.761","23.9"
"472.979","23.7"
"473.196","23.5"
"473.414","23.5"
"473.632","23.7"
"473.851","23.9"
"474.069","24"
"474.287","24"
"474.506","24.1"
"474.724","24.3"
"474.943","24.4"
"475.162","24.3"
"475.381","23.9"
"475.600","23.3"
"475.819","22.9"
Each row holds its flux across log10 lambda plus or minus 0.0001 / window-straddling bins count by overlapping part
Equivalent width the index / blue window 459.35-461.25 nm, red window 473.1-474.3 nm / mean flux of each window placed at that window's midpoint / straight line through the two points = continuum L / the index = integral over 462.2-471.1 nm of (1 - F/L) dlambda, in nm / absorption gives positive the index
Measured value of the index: 0.326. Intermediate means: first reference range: 22.2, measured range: 22.1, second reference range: 23.7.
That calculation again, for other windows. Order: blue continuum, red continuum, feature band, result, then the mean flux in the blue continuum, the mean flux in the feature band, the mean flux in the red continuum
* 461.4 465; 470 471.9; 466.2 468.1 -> 0.086 nm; 23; 21.8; 22.7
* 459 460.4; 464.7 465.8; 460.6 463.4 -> -0.240 nm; 21.7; 23.6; 21.8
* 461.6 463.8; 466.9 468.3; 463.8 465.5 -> 0.094 nm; 23.7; 21.6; 21.7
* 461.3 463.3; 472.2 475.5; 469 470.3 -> 0.124 nm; 23.8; 21.6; 24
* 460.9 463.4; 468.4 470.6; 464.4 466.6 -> 0.051 nm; 23.7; 22.1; 21.3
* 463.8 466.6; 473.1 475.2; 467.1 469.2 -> 0.128 nm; 22.1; 21.3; 24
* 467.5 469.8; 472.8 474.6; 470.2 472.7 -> -0.060 nm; 21.3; 23.3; 23.8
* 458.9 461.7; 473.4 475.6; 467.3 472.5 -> 0.276 nm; 22.3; 22.2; 24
